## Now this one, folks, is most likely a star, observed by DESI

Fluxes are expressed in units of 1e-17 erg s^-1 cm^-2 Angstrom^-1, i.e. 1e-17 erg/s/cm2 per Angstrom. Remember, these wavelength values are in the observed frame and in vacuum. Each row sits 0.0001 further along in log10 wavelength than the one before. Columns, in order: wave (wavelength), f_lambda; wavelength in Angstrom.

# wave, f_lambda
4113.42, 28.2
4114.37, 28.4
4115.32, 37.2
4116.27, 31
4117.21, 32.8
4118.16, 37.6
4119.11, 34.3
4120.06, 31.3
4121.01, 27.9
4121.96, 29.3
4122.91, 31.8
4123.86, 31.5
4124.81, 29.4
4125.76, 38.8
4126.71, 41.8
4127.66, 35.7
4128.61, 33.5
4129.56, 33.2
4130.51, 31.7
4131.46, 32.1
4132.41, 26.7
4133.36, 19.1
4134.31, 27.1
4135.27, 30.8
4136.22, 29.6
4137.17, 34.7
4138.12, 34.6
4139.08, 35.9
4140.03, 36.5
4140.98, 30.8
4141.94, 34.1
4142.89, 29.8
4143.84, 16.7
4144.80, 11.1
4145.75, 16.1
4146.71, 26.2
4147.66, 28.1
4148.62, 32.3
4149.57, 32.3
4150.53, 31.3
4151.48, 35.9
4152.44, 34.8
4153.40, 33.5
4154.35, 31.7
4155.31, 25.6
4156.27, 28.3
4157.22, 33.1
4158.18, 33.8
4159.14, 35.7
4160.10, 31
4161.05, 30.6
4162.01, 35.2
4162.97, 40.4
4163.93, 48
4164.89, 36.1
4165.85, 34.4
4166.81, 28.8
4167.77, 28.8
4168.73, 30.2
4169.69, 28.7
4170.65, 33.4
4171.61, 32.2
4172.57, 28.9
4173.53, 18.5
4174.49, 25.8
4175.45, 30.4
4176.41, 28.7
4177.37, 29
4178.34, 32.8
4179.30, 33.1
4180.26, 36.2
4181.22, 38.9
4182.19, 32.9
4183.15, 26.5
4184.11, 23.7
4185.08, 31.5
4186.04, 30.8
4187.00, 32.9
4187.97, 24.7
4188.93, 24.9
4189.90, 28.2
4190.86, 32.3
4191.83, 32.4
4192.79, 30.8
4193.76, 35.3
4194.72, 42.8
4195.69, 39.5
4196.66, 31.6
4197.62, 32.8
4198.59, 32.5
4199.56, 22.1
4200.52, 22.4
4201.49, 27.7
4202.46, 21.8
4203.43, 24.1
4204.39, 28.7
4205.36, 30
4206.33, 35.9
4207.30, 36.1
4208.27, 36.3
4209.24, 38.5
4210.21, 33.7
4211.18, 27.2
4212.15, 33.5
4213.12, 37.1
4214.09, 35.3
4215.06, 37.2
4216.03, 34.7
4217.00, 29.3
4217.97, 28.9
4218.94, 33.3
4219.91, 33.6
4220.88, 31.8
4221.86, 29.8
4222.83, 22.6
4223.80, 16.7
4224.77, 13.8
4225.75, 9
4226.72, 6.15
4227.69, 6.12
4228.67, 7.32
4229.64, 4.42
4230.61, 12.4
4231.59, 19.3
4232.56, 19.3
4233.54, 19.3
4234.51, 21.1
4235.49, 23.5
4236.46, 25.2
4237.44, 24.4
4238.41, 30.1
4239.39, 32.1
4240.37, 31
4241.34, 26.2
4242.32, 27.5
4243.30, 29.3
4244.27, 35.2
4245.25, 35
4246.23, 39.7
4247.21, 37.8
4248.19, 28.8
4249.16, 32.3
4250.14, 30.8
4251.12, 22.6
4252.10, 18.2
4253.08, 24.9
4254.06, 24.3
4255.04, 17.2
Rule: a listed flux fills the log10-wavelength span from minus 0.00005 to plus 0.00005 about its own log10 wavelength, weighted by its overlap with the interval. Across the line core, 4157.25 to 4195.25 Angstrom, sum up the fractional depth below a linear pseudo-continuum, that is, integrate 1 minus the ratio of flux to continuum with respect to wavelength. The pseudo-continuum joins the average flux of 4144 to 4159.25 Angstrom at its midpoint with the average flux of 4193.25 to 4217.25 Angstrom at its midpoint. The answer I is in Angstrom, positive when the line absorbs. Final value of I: -1.7 Angstrom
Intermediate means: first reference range 28.9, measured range 31.8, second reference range 32.3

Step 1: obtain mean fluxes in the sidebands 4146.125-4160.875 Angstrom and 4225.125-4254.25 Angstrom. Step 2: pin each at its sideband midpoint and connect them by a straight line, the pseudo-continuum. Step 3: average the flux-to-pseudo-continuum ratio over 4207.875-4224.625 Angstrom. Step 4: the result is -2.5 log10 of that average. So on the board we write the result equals -0.218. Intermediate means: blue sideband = 31.5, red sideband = 23.4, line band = 31.4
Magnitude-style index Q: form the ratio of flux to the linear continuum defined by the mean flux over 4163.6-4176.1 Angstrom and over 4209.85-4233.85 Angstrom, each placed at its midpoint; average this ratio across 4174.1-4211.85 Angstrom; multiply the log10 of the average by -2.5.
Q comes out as -0.13 mag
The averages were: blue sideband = 30.9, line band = 30.9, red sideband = 23.2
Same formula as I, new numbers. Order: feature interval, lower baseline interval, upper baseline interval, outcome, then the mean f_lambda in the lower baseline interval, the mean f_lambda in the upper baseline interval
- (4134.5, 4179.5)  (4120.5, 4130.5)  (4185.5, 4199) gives 2.71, 33.2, 32.3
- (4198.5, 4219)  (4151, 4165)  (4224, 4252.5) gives -3.12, 34.2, 23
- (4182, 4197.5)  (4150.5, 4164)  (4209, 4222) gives 0.94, 33.6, 33.1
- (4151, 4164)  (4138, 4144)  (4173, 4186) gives -1.15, 31.8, 29.9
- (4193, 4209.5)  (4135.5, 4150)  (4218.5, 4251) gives -3.73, 28.6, 24.1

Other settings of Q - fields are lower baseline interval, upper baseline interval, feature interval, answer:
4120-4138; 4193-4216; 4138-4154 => 0.08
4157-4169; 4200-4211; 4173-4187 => 0.09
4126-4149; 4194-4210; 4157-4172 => -0.11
